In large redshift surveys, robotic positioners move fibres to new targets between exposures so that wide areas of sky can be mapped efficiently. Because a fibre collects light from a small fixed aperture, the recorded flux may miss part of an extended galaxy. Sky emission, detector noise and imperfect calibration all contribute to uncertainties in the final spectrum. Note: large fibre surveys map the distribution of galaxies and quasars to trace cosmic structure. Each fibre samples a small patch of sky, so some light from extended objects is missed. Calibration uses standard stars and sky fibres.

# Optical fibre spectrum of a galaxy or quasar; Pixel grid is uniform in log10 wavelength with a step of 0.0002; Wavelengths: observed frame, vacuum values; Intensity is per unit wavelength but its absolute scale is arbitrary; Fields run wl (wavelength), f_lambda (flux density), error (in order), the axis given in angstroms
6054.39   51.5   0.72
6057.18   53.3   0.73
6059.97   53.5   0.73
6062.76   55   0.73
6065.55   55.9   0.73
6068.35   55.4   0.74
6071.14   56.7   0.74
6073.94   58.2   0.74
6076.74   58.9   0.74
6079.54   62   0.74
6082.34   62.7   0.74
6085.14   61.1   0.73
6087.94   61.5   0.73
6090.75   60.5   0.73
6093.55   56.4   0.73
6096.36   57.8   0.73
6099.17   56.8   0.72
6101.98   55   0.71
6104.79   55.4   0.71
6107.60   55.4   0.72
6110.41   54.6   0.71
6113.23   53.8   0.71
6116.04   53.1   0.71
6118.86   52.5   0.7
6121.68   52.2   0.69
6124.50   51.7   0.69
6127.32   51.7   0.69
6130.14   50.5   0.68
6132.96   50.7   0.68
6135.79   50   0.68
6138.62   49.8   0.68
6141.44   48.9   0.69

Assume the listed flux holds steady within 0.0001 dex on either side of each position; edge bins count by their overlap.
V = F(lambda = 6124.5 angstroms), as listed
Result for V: 51.7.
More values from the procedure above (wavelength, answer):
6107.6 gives 55.4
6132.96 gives 50.7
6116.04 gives 53.1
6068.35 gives 55.4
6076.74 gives 58.9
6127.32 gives 51.7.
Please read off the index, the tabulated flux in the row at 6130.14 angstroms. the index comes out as 50.5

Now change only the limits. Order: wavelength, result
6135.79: 50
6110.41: 54.6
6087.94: 61.5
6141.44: 48.9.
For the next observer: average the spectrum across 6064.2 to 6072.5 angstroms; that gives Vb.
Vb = 56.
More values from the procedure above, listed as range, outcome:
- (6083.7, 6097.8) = 59.5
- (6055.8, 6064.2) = 54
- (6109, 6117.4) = 53.9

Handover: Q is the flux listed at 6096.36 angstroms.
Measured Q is 57.8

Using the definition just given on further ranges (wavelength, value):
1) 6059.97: 53.5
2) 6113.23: 53.8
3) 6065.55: 55.9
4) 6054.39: 51.5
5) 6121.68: 52.2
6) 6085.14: 61.1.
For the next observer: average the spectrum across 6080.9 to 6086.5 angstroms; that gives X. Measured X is 61.9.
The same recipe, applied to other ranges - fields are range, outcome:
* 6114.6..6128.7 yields 52.3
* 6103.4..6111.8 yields 55.2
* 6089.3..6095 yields 58.4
